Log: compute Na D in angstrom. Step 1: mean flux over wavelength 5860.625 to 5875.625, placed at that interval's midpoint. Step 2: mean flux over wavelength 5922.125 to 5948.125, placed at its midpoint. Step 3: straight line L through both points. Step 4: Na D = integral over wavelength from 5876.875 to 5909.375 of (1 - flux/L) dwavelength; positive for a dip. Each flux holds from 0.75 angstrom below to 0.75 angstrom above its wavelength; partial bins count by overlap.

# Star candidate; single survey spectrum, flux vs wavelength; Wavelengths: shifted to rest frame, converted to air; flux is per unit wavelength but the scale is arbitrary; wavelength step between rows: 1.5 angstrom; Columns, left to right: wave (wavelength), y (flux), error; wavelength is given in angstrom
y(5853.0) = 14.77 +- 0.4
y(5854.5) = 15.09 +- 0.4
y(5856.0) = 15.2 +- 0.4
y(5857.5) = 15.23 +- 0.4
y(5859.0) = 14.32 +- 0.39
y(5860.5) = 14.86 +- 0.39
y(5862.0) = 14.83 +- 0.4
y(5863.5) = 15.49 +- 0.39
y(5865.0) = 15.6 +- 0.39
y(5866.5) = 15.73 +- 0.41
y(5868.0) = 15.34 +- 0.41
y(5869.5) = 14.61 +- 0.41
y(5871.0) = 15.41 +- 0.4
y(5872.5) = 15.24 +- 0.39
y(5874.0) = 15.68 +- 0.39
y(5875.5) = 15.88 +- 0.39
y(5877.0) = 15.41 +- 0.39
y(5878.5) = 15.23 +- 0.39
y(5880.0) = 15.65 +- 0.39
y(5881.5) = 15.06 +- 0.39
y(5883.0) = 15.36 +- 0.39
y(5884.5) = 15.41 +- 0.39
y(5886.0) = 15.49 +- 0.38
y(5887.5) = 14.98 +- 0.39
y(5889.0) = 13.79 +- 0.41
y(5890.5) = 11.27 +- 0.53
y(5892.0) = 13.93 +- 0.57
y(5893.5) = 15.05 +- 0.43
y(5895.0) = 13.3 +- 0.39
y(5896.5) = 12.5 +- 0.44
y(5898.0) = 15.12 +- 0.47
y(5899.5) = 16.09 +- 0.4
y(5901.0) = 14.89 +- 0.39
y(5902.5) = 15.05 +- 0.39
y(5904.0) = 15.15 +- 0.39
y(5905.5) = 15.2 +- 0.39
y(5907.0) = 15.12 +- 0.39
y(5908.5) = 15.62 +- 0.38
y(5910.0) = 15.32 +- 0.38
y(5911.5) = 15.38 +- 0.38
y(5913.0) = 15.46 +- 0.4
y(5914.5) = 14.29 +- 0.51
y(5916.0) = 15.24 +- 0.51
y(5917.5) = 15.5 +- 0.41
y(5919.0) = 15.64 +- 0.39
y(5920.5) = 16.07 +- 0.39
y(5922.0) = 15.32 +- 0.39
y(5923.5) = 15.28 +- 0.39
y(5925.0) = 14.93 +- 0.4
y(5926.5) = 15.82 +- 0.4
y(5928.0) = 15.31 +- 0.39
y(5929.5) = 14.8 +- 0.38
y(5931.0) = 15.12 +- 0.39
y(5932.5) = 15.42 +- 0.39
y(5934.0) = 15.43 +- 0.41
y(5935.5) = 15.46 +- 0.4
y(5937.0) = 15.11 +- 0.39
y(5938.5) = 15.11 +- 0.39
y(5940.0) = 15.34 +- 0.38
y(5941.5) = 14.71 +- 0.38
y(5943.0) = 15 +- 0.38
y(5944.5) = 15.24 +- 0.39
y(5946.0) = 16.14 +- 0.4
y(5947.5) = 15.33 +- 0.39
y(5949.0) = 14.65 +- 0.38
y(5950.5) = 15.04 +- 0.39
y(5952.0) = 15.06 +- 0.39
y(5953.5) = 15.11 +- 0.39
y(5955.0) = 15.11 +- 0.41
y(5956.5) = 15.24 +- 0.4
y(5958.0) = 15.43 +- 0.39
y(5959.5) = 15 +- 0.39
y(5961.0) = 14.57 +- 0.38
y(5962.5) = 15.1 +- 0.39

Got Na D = 1.20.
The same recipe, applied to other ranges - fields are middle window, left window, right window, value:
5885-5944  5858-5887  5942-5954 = 1.0 angstrom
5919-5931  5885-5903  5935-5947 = -0.3 angstrom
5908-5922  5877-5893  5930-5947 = -0.4 angstrom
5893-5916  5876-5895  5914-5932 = 0.1 angstrom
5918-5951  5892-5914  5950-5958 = -0.5 angstrom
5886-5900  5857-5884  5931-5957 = 1.1 angstrom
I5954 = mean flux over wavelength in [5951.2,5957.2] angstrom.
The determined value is 15.1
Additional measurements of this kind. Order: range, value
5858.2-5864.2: 14.9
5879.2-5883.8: 15.4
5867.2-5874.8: 15.3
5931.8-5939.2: 15.3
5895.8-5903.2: 14.7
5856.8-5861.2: 14.8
